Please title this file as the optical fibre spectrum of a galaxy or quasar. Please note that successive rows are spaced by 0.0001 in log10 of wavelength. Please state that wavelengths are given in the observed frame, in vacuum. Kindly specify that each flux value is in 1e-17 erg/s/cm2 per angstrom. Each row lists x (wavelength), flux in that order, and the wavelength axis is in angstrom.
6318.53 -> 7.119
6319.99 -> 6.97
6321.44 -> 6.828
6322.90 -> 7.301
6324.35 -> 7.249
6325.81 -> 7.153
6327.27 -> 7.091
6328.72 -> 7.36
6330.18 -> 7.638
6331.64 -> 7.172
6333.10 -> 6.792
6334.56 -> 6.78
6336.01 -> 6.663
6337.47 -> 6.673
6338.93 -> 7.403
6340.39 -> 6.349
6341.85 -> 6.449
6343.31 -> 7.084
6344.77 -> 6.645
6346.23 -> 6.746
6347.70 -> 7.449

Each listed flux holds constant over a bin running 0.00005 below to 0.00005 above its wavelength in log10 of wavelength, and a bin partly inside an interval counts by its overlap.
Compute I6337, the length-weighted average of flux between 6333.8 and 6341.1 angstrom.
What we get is 6.78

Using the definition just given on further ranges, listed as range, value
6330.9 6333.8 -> 6.98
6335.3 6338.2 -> 6.67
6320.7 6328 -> 7.13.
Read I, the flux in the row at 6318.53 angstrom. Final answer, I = 7.119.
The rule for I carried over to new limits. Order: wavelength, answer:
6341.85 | 6.449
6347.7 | 7.449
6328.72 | 7.36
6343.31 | 7.084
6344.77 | 6.645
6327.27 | 7.091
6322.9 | 7.301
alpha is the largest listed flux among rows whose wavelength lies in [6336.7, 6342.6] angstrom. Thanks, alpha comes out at 7.403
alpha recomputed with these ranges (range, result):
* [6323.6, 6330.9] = 7.638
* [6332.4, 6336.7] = 6.792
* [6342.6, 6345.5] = 7.084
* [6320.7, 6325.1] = 7.301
